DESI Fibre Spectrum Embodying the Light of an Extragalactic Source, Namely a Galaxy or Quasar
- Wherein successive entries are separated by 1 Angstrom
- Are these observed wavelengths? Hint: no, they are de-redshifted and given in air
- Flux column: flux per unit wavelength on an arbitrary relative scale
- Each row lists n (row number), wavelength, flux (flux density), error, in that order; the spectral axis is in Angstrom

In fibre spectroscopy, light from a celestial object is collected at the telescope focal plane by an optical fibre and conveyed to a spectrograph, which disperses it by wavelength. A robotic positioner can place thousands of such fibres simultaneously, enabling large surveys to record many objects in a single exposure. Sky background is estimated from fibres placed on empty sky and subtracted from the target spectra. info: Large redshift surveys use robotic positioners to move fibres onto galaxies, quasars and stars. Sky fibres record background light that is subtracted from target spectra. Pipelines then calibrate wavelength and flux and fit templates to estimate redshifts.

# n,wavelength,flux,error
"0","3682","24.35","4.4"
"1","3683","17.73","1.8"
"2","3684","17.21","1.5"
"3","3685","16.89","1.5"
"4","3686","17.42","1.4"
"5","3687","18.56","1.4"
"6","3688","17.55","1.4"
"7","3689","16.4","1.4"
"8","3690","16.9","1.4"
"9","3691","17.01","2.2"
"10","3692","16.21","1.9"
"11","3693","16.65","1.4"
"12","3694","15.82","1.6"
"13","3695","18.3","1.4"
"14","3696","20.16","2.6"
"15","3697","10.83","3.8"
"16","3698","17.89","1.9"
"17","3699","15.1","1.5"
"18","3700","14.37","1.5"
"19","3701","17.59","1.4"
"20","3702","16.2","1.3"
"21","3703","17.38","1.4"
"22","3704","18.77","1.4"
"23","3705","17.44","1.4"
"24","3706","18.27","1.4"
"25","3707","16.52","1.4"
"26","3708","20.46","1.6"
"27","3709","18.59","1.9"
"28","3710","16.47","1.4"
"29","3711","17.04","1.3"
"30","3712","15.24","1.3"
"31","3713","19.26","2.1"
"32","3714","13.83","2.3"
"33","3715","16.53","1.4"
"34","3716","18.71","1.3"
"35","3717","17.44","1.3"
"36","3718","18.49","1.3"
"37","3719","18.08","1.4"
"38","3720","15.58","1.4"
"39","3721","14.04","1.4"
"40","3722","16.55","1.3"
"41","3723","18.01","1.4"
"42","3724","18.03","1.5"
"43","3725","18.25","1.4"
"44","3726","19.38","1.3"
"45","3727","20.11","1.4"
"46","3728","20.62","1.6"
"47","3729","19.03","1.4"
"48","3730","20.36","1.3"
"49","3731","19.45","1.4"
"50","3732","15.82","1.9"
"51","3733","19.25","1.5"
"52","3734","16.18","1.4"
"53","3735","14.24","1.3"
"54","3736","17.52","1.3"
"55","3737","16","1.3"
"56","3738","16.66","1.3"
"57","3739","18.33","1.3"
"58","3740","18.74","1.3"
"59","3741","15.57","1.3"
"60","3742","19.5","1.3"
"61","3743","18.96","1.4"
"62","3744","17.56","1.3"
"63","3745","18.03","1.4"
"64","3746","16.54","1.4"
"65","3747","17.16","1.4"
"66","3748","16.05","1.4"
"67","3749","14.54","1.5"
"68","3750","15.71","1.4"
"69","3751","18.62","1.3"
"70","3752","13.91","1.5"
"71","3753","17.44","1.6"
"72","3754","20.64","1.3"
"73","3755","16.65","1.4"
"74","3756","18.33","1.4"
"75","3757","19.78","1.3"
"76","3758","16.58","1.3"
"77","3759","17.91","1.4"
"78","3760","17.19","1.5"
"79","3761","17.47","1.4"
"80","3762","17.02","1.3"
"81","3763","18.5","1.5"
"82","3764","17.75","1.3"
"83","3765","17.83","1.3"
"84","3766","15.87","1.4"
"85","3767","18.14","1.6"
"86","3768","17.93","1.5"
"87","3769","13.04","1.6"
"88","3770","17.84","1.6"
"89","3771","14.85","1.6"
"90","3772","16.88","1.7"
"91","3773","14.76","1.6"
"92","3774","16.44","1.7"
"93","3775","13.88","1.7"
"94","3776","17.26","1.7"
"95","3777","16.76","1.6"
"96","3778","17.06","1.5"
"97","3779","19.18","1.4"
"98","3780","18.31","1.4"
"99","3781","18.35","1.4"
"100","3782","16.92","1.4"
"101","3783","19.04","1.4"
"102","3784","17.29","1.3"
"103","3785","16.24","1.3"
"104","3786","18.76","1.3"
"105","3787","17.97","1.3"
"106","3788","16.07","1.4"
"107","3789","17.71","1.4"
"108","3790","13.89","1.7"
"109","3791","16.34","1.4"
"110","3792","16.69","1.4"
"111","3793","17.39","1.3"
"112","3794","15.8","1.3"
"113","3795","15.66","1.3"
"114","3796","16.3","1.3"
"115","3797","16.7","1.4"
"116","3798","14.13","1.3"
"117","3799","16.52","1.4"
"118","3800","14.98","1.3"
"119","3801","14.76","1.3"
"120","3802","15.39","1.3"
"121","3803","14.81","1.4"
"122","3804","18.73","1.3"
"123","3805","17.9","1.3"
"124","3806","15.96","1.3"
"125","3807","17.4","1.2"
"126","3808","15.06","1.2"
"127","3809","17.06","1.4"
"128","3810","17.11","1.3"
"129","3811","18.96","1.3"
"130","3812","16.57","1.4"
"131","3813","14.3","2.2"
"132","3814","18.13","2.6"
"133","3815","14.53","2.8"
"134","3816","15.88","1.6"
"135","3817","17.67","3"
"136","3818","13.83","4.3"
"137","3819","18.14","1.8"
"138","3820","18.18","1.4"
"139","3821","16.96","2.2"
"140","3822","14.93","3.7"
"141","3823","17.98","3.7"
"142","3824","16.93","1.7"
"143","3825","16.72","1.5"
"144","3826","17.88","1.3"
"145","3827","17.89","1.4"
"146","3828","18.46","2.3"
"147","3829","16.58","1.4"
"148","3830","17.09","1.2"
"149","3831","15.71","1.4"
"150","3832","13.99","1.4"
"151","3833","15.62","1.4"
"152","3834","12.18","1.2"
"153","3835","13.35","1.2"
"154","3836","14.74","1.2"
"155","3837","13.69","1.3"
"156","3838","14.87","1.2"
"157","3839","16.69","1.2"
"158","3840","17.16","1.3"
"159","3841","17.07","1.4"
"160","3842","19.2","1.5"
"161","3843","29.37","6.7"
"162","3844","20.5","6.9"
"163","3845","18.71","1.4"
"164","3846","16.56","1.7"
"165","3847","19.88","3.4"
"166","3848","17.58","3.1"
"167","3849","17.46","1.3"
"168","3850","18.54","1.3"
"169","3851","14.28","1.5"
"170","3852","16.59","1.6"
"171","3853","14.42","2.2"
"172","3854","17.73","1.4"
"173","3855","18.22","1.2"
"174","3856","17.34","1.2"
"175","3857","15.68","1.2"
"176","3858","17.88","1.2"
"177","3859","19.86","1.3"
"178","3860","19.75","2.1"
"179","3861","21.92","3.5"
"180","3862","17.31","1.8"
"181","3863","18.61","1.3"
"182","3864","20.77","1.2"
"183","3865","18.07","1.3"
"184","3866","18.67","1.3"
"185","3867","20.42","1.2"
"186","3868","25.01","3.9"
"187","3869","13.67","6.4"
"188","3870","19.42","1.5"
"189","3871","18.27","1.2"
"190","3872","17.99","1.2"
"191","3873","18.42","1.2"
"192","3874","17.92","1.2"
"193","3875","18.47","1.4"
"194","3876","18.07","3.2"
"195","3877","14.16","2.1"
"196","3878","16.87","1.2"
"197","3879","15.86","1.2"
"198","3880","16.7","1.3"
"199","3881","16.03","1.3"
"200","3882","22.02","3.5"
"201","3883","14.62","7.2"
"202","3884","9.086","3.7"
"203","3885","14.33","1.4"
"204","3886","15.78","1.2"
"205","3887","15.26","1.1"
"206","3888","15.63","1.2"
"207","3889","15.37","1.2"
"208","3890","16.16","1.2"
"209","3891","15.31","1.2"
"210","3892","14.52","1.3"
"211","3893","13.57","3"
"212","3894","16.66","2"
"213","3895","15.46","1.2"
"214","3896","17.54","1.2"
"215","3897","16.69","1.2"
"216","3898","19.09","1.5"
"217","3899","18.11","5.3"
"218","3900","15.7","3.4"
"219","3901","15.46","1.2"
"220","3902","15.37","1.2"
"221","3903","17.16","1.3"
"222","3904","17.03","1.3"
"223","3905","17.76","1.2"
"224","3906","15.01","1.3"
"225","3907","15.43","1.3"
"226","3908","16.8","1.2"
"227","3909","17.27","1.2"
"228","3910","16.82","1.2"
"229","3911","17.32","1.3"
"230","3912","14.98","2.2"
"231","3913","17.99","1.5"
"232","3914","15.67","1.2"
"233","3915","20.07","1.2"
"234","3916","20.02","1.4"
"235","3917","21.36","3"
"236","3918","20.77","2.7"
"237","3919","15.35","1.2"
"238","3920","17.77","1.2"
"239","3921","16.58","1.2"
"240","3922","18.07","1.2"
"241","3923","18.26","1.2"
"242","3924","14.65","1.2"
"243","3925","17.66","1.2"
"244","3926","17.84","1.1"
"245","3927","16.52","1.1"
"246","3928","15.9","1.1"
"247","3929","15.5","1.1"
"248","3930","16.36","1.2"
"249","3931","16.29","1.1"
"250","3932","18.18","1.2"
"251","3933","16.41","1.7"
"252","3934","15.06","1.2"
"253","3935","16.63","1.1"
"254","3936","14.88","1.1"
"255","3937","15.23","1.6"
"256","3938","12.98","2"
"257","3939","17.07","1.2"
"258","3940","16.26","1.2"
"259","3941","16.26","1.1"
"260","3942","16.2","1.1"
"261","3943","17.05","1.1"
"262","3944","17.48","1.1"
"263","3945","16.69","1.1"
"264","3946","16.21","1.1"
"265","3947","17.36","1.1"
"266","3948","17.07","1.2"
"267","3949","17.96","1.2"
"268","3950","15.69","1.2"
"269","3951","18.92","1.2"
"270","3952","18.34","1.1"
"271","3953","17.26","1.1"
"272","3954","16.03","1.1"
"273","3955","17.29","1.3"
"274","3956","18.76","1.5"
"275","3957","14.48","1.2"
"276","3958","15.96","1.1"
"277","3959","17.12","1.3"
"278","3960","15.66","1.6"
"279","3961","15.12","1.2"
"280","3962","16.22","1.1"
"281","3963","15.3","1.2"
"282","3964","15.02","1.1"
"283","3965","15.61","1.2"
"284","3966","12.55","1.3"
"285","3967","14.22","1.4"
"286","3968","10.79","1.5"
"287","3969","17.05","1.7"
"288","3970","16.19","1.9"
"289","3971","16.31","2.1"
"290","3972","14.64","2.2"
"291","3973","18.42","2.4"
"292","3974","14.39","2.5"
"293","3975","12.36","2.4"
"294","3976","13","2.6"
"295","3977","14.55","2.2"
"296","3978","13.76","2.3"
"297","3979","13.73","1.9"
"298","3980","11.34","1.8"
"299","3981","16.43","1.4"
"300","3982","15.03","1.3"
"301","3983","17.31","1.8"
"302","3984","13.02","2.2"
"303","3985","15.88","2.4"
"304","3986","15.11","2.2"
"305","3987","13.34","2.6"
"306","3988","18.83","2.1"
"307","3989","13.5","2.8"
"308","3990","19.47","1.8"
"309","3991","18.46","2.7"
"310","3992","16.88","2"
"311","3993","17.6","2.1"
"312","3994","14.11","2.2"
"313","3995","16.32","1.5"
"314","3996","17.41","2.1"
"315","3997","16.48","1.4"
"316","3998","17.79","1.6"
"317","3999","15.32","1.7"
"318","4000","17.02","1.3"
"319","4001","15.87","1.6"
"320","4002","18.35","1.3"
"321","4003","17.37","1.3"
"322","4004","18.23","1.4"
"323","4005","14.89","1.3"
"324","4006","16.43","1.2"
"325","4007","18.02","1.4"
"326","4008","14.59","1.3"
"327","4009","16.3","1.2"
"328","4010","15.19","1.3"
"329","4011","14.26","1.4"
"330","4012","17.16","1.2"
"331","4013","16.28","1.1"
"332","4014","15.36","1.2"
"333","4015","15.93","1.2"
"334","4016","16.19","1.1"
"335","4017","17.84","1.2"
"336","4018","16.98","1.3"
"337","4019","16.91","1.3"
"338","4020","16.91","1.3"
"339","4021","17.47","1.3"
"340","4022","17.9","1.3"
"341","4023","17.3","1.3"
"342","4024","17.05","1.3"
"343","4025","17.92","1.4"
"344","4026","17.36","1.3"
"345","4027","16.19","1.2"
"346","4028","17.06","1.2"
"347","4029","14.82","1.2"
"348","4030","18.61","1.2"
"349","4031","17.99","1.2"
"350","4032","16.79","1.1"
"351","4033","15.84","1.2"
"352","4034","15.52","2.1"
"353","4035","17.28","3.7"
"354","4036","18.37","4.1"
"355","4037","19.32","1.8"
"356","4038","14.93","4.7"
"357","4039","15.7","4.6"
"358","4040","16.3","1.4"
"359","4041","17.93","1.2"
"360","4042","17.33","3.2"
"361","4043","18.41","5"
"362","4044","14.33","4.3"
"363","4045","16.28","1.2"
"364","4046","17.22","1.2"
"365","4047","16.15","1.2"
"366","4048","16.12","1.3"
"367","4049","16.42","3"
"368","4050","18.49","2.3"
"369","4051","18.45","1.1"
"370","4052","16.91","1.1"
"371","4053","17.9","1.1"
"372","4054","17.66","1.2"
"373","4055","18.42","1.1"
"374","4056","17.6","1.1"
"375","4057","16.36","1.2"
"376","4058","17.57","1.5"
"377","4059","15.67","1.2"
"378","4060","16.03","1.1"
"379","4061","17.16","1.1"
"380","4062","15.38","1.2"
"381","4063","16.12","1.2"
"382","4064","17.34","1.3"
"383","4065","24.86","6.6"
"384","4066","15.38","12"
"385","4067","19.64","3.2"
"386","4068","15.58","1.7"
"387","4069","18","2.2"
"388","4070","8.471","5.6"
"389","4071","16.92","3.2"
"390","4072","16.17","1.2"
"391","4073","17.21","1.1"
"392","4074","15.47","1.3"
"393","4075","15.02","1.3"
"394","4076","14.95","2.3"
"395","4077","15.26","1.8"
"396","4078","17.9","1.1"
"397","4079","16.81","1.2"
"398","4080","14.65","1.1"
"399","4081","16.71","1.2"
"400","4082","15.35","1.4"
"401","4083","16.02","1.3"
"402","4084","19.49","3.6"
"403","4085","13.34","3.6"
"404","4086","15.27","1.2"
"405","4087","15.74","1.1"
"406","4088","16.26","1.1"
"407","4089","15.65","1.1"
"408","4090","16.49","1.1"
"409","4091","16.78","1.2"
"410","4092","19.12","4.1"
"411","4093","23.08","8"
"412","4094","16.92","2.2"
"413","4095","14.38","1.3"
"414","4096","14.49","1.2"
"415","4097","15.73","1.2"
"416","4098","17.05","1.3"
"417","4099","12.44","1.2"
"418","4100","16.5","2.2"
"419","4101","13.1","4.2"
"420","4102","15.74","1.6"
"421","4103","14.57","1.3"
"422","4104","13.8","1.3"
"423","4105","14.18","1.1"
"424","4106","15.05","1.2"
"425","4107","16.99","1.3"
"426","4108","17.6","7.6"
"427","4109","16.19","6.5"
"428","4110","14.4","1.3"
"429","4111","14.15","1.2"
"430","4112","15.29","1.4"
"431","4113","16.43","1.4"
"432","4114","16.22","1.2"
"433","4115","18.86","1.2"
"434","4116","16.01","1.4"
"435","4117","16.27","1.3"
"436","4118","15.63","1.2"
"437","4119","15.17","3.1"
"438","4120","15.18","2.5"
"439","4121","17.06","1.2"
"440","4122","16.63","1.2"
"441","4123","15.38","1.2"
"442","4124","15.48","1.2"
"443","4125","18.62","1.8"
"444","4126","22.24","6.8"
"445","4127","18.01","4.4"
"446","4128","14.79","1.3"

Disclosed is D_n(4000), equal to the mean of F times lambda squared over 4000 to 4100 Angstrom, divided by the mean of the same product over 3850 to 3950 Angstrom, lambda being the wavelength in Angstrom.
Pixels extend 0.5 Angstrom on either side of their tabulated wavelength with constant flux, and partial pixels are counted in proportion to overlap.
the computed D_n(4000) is 1.06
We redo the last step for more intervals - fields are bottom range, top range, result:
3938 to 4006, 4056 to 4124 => 1.07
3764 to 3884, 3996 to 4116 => 1.09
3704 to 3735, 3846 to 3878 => 1.10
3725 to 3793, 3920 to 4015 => 1.03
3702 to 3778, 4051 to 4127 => 1.13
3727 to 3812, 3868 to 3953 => 1.06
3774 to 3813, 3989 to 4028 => 1.12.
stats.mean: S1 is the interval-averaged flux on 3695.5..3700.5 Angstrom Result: 15.7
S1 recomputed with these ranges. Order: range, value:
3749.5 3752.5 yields 16.1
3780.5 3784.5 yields 17.9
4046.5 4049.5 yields 16.2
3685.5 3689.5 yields 17.5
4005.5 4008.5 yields 16.3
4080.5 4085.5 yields 16.2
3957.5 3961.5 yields 16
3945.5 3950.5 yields 16.9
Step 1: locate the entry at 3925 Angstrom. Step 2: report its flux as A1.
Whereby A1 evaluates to 17.66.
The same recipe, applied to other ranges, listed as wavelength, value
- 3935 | 16.63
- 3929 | 15.5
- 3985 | 15.88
